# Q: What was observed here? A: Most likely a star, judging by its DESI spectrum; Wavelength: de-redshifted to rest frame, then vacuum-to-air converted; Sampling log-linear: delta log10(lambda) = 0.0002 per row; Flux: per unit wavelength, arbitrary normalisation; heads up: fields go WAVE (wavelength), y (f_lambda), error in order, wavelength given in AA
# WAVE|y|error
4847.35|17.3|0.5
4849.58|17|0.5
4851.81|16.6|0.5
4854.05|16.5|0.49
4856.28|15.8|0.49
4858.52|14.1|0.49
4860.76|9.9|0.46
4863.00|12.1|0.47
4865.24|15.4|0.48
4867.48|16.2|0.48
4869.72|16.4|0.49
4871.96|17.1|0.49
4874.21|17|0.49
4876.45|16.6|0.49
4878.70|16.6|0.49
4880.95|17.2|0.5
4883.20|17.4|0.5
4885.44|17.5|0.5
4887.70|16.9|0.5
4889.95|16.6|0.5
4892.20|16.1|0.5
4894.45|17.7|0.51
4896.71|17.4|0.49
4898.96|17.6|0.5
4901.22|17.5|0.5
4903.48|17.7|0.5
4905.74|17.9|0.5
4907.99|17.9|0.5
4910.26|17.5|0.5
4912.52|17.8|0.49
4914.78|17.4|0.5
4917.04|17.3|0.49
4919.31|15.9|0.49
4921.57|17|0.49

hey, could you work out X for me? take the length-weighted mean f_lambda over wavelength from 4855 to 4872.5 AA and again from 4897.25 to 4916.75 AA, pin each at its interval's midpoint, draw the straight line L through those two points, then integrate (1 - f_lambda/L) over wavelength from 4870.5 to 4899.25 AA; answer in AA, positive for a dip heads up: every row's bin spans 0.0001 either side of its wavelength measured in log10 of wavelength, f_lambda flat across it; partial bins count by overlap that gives -1.75 AA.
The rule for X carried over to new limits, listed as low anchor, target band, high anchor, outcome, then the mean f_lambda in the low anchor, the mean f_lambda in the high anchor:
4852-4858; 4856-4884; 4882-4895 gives 1.7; 16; 17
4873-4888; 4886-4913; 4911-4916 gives 0.0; 17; 17.6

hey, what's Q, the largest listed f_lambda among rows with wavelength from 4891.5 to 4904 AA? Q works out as 17.7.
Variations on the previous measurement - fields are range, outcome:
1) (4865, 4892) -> 17.5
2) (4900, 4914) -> 17.9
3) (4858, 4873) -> 17.1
